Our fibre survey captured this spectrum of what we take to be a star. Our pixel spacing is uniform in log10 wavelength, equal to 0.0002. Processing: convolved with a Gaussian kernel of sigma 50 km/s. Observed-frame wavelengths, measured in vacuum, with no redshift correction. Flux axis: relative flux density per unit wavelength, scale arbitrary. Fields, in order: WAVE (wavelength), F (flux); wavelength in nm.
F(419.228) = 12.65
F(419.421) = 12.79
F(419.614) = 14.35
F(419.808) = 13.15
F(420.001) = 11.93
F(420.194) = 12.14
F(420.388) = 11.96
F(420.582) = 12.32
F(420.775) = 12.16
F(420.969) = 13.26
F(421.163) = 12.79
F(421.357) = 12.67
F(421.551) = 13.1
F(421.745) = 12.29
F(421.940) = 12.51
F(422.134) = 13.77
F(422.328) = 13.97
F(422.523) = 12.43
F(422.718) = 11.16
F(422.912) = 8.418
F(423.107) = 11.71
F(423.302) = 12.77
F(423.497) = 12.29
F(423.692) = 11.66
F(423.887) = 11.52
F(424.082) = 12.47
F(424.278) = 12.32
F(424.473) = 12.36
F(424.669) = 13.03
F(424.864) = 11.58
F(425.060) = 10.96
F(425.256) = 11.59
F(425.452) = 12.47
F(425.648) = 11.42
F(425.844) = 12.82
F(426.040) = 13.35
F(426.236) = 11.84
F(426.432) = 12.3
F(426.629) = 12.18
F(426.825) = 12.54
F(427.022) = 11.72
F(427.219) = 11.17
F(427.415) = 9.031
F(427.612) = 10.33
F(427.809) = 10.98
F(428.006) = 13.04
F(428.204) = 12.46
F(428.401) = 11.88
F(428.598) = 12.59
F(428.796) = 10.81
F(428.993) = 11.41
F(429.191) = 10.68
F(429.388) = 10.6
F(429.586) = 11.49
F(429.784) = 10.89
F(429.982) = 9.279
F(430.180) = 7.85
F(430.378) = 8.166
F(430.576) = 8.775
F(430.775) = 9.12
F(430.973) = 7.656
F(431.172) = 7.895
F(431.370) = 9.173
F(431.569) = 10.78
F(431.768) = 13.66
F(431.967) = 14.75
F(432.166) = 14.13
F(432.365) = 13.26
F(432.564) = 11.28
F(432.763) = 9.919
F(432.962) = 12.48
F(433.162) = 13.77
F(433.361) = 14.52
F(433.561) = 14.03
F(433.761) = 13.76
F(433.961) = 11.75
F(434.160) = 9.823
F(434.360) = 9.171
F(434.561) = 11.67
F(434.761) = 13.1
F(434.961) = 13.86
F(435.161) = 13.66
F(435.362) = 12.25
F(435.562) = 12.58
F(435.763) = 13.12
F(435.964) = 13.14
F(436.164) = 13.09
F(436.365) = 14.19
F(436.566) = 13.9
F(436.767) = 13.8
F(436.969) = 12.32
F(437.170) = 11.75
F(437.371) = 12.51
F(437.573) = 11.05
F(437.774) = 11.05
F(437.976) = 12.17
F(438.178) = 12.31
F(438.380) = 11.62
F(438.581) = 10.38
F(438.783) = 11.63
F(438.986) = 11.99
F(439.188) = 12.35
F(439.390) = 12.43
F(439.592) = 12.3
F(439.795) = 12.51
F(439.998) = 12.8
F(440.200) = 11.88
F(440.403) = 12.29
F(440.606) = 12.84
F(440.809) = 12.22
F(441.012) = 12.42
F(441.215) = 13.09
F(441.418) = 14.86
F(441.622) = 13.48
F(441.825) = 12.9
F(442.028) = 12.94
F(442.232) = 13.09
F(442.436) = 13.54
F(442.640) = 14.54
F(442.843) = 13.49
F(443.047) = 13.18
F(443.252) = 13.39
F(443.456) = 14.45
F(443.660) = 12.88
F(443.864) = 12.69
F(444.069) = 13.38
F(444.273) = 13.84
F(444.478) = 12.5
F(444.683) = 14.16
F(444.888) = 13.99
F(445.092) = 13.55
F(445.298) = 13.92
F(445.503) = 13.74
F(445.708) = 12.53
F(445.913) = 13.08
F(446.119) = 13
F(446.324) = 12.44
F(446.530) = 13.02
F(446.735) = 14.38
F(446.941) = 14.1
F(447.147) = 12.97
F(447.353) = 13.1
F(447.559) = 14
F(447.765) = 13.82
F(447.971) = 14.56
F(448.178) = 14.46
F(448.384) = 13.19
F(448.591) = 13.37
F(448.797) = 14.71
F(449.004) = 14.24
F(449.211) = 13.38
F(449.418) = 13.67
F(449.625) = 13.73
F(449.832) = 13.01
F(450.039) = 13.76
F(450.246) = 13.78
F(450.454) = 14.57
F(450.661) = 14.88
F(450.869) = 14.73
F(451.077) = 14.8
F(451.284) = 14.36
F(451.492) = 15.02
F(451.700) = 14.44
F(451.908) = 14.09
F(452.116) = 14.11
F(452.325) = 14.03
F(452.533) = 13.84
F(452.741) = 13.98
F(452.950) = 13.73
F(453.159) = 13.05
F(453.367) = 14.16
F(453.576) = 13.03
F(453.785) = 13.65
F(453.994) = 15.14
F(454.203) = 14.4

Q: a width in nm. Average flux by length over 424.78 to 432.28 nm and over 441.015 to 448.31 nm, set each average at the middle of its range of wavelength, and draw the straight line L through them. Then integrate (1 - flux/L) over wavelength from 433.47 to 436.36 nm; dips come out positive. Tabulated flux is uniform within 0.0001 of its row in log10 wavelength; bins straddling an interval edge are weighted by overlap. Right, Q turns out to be -0.11 nm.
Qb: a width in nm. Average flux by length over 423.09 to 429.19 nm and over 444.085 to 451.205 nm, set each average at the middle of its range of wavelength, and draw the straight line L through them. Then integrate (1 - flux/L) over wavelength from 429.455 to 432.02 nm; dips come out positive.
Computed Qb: 0.50 nm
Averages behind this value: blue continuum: 11.9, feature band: 9.88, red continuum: 13.7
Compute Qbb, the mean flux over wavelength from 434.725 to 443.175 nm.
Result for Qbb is 12.7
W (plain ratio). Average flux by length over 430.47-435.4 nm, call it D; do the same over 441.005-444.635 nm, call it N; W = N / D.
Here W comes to 1.14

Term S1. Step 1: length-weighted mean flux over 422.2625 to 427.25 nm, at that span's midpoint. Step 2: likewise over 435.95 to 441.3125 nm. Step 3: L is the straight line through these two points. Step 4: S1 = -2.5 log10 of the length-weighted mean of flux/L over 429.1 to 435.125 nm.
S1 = 0.09 mag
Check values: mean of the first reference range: 12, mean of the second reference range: 12.4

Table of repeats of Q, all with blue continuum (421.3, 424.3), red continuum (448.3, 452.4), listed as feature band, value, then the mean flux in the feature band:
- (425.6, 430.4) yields 0.48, 11.3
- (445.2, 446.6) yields 0.07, 13.1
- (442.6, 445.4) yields 0.02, 13.5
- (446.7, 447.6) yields 0.02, 13.6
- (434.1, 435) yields 0.11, 11.4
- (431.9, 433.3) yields 0.01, 12.8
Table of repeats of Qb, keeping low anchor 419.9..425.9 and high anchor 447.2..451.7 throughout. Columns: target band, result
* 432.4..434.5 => 0.14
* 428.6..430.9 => 0.48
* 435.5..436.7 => -0.02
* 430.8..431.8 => 0.25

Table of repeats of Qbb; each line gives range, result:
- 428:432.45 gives 10.8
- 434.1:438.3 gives 12.4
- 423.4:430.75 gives 11.4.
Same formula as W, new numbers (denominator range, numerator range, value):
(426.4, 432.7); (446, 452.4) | 1.27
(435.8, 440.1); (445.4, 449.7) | 1.10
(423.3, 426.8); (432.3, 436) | 1.03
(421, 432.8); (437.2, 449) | 1.13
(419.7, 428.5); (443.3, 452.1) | 1.14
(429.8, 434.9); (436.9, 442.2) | 1.10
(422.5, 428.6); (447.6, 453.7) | 1.19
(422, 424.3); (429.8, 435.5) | 0.95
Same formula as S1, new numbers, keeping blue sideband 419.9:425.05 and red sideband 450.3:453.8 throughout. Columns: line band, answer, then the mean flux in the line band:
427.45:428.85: 0.09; 11.6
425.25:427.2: 0.02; 12.2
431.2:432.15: 0.08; 12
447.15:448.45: 0.01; 13.8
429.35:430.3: 0.27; 9.94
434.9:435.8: 0.00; 13.1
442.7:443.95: 0.01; 13.4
